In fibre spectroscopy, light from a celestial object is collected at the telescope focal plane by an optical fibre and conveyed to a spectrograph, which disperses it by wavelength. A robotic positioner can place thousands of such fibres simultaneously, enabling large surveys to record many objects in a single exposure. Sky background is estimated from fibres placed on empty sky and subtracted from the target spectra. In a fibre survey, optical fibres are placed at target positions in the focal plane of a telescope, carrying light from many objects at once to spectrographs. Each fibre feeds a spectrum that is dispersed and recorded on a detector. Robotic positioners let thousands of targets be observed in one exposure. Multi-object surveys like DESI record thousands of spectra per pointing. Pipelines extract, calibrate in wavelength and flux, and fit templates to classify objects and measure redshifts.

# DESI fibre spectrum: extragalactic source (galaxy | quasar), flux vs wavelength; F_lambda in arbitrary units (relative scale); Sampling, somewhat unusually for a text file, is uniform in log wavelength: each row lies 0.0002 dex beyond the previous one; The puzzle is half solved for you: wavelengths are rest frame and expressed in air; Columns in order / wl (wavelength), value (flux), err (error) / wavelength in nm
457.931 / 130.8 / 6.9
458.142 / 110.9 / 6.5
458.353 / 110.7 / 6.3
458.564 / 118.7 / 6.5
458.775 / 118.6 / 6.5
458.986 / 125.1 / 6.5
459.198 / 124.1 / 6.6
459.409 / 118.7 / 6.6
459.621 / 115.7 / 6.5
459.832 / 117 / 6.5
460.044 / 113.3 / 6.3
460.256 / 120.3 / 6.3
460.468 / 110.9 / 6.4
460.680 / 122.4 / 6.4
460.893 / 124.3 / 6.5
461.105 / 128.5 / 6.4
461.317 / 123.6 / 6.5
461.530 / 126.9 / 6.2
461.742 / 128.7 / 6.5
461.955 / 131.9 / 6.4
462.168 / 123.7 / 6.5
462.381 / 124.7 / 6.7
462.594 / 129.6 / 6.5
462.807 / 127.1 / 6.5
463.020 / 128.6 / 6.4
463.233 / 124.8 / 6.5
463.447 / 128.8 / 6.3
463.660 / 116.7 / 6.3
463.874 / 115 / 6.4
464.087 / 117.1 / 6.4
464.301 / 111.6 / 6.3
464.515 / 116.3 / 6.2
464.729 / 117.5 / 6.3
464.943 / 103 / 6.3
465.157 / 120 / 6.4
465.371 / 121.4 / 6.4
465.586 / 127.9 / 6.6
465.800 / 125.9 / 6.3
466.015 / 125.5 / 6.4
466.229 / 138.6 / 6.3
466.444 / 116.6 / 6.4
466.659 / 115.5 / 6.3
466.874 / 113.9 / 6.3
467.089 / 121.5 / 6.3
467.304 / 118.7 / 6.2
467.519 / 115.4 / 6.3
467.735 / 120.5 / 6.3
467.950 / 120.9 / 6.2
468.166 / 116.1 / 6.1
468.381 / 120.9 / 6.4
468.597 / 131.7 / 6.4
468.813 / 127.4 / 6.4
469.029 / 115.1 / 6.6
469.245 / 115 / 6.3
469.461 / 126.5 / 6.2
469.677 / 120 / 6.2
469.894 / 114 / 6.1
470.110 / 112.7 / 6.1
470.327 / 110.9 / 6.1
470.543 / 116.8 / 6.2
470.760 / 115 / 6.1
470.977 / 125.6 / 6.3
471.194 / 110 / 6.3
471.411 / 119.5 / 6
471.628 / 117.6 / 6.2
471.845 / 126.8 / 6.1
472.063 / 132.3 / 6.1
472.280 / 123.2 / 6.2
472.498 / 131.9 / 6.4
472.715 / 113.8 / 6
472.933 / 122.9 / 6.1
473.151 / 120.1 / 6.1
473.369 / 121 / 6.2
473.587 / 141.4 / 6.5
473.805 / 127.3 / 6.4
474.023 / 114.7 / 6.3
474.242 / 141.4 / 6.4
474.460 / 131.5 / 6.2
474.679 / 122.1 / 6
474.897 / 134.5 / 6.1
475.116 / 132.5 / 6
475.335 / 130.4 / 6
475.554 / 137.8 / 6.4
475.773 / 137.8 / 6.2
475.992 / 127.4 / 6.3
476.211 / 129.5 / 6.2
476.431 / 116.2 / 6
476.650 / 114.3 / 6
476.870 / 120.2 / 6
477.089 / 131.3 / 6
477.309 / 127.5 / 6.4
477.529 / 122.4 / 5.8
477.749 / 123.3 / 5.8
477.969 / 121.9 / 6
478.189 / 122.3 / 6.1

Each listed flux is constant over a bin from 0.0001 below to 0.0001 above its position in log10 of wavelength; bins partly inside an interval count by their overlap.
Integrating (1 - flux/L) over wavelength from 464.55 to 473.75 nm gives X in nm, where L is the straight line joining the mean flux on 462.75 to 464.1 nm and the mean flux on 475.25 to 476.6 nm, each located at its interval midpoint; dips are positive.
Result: 0.37 nm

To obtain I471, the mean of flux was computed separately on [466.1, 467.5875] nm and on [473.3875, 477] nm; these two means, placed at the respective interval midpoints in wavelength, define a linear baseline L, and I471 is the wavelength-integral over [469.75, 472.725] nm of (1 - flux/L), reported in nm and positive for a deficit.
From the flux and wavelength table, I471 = 0.12 nm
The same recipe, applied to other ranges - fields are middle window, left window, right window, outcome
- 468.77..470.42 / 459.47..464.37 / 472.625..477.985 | 0.098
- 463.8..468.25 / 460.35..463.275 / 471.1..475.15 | 0.226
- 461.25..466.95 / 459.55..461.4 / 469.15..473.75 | -0.107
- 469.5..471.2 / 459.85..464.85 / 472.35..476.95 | 0.121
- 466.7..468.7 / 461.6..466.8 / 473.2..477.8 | 0.068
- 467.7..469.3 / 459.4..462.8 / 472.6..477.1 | 0.049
